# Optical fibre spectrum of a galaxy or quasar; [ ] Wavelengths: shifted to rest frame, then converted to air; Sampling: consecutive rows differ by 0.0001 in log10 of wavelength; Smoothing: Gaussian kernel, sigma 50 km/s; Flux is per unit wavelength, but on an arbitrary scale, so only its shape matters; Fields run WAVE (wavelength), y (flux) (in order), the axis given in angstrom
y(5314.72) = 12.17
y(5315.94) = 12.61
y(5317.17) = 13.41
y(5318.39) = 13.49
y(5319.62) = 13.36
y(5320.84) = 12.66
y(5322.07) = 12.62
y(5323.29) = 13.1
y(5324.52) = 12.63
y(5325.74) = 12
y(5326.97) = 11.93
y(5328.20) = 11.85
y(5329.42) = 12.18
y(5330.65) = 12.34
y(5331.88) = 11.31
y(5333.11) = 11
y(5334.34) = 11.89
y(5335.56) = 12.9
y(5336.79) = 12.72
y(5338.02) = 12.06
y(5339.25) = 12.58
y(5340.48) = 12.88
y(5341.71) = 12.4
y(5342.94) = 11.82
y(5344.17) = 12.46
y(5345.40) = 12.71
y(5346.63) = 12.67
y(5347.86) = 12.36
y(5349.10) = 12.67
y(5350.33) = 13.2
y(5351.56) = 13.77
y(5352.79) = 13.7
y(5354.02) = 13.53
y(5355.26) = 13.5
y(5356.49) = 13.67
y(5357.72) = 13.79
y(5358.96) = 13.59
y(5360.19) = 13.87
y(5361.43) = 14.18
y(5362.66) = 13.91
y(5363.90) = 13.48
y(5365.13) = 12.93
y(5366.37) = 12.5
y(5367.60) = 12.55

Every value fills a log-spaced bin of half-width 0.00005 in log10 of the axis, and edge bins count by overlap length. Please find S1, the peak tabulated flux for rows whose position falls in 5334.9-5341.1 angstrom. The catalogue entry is 12.9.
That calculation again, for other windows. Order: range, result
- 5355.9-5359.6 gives 13.79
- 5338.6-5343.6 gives 12.88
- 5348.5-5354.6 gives 13.77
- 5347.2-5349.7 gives 12.67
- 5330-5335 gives 12.34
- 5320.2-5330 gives 13.1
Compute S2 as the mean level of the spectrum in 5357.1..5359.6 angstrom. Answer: 13.7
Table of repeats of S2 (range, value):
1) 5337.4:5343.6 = 12.3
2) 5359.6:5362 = 14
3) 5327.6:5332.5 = 11.9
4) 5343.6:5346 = 12.6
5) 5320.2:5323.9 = 12.8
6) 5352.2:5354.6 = 13.6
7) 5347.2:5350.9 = 12.7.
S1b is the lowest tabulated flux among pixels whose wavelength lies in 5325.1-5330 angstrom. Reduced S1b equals 11.85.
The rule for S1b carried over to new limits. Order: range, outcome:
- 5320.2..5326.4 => 12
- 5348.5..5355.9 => 12.67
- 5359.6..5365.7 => 12.93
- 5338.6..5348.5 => 11.82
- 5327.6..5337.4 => 11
